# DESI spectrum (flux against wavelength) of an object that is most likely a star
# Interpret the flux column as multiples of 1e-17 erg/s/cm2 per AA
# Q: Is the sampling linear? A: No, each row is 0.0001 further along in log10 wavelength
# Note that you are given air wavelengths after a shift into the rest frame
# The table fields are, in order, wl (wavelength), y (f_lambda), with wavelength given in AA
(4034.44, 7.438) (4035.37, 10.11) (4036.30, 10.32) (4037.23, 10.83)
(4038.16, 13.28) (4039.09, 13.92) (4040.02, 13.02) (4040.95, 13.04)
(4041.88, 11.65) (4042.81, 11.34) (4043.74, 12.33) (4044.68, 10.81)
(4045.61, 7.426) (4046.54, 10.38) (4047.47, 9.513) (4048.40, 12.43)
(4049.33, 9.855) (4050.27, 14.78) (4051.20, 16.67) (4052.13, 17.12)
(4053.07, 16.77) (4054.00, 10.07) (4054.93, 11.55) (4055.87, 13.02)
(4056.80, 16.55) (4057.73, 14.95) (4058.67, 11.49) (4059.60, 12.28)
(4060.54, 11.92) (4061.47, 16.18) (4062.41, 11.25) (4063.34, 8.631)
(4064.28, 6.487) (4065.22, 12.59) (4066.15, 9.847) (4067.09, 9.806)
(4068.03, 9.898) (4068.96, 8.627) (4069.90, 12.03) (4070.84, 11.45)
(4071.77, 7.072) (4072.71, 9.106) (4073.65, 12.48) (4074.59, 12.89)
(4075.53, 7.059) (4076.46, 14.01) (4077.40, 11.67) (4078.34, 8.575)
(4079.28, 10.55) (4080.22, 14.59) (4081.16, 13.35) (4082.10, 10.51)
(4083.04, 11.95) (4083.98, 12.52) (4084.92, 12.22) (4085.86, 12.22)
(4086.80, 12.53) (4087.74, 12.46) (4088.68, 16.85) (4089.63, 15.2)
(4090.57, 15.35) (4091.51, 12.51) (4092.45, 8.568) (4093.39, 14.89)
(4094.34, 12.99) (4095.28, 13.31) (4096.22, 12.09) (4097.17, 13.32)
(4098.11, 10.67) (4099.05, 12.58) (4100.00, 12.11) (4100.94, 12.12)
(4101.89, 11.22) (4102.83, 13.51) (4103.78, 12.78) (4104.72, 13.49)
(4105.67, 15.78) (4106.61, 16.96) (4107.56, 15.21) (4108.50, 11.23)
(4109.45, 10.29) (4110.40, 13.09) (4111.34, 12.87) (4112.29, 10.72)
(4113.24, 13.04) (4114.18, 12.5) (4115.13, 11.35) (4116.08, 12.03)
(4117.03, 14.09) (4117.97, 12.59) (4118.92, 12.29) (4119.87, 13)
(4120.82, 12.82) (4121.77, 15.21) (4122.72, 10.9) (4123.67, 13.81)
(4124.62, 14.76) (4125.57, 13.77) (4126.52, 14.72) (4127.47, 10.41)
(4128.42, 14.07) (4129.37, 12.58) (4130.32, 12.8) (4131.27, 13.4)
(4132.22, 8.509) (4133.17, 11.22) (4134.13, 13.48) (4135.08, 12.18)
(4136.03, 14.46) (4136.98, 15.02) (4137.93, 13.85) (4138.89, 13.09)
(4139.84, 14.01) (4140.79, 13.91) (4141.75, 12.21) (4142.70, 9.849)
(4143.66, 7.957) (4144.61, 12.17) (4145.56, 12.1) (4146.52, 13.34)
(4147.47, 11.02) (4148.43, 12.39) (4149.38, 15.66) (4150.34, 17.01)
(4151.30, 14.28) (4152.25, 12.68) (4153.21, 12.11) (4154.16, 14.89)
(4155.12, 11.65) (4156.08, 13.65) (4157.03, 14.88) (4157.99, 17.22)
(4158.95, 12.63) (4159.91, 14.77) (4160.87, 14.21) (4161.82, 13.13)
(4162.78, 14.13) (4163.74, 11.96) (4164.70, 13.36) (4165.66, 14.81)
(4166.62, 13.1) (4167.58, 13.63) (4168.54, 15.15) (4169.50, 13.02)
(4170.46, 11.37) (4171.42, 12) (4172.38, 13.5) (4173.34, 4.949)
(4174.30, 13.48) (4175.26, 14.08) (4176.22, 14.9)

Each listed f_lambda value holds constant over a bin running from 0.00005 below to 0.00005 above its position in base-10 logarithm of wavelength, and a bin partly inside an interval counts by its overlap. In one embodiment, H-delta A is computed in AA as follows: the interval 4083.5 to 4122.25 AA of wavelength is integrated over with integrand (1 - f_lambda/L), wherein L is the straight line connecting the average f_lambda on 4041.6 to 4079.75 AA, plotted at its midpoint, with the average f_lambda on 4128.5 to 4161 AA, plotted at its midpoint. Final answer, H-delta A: -2.0 AA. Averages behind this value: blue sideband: 11.5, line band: 12.9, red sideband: 13.1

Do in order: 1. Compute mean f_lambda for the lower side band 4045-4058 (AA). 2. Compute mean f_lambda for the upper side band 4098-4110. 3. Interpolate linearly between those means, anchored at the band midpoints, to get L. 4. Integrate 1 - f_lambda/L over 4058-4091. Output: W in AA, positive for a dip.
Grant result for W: 3.38 AA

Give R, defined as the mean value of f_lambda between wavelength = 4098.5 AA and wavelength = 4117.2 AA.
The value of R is 12.8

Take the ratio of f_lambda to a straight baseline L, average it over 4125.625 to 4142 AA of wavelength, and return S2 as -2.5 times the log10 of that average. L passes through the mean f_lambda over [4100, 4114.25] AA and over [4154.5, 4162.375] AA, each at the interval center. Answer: 0.05 mag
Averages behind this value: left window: 13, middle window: 13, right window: 14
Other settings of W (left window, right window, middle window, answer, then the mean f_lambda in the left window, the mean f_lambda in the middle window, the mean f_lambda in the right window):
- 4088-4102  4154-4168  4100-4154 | 1.94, 12.9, 12.9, 13.8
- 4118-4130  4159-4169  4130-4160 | 0.96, 13.2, 13.1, 13.8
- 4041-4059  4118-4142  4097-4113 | 0.12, 12.6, 12.8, 13.1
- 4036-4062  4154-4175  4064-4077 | 2.50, 12.6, 10.3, 13.2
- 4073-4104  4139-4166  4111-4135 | 0.37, 12.4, 12.7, 13.3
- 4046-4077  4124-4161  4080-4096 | -1.05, 11.8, 13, 13.1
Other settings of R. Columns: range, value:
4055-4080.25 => 11.2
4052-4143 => 12.5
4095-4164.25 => 13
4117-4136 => 12.8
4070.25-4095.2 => 12.1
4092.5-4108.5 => 13.1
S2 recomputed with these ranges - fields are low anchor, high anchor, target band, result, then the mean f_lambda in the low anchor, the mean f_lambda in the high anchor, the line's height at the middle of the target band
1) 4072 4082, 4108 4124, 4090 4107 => -0.094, 11.3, 12.5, 11.9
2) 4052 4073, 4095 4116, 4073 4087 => 0.028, 11.6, 12.7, 12.1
